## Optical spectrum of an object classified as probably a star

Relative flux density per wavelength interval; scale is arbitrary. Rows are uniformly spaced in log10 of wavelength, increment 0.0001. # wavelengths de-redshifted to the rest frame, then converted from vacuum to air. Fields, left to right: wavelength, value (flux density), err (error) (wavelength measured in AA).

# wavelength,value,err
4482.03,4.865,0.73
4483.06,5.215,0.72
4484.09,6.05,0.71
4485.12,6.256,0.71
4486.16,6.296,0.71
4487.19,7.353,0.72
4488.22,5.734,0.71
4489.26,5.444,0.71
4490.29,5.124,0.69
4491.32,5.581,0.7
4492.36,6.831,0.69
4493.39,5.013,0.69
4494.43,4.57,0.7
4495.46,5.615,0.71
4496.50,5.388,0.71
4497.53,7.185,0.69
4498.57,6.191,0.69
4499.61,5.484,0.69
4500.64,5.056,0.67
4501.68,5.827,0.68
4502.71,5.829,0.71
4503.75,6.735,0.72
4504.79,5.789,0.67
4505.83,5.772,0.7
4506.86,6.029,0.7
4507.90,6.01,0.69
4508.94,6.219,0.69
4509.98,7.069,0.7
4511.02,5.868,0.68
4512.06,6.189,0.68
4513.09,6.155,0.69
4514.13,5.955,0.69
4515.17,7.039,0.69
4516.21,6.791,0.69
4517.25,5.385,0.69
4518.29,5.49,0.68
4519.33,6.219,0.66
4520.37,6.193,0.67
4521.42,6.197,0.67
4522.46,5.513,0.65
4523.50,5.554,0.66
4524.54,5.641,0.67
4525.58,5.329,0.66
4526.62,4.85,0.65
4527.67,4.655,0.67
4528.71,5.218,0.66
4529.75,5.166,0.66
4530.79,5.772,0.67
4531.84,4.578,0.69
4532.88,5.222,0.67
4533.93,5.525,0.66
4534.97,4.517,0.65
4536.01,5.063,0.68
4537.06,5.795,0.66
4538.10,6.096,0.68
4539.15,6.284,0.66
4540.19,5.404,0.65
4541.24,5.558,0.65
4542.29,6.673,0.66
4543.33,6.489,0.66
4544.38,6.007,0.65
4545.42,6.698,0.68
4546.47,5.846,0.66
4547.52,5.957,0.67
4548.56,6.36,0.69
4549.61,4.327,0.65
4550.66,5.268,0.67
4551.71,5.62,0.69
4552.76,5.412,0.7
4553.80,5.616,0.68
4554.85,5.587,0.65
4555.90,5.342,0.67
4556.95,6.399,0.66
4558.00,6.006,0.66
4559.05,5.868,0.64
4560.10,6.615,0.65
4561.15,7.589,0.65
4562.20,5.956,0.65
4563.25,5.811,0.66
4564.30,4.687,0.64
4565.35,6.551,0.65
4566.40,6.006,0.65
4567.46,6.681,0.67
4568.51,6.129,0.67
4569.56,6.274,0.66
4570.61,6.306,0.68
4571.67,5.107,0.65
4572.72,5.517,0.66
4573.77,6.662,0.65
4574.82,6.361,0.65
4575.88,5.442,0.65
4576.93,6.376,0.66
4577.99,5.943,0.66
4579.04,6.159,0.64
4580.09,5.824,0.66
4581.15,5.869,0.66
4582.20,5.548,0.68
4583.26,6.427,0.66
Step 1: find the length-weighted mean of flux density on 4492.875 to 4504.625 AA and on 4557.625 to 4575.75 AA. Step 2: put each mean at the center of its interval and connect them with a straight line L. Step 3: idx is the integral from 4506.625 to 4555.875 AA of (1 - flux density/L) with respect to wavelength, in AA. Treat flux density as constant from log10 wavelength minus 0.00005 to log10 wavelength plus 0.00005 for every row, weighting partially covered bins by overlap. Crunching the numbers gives 1.30 AA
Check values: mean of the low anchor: 5.72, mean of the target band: 5.75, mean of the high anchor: 6.11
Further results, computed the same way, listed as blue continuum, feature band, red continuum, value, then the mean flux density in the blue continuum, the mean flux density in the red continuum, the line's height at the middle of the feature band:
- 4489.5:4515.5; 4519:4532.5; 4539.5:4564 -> 1.11 AA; 5.93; 5.92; 5.93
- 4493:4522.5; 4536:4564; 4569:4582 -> 0.26 AA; 5.97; 5.98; 5.97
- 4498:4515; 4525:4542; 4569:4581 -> 1.93 AA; 6.04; 5.99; 6.02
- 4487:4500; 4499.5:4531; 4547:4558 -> -0.72 AA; 5.77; 5.61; 5.71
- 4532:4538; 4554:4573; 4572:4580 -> -0.75 AA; 5.25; 6.04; 5.8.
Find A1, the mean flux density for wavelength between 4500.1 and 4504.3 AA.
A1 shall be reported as 5.86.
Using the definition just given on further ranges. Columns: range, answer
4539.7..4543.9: 6.03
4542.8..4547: 6.26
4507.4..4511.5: 6.29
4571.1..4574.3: 5.77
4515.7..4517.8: 6.08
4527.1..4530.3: 5.02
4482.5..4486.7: 5.96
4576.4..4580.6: 6.08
